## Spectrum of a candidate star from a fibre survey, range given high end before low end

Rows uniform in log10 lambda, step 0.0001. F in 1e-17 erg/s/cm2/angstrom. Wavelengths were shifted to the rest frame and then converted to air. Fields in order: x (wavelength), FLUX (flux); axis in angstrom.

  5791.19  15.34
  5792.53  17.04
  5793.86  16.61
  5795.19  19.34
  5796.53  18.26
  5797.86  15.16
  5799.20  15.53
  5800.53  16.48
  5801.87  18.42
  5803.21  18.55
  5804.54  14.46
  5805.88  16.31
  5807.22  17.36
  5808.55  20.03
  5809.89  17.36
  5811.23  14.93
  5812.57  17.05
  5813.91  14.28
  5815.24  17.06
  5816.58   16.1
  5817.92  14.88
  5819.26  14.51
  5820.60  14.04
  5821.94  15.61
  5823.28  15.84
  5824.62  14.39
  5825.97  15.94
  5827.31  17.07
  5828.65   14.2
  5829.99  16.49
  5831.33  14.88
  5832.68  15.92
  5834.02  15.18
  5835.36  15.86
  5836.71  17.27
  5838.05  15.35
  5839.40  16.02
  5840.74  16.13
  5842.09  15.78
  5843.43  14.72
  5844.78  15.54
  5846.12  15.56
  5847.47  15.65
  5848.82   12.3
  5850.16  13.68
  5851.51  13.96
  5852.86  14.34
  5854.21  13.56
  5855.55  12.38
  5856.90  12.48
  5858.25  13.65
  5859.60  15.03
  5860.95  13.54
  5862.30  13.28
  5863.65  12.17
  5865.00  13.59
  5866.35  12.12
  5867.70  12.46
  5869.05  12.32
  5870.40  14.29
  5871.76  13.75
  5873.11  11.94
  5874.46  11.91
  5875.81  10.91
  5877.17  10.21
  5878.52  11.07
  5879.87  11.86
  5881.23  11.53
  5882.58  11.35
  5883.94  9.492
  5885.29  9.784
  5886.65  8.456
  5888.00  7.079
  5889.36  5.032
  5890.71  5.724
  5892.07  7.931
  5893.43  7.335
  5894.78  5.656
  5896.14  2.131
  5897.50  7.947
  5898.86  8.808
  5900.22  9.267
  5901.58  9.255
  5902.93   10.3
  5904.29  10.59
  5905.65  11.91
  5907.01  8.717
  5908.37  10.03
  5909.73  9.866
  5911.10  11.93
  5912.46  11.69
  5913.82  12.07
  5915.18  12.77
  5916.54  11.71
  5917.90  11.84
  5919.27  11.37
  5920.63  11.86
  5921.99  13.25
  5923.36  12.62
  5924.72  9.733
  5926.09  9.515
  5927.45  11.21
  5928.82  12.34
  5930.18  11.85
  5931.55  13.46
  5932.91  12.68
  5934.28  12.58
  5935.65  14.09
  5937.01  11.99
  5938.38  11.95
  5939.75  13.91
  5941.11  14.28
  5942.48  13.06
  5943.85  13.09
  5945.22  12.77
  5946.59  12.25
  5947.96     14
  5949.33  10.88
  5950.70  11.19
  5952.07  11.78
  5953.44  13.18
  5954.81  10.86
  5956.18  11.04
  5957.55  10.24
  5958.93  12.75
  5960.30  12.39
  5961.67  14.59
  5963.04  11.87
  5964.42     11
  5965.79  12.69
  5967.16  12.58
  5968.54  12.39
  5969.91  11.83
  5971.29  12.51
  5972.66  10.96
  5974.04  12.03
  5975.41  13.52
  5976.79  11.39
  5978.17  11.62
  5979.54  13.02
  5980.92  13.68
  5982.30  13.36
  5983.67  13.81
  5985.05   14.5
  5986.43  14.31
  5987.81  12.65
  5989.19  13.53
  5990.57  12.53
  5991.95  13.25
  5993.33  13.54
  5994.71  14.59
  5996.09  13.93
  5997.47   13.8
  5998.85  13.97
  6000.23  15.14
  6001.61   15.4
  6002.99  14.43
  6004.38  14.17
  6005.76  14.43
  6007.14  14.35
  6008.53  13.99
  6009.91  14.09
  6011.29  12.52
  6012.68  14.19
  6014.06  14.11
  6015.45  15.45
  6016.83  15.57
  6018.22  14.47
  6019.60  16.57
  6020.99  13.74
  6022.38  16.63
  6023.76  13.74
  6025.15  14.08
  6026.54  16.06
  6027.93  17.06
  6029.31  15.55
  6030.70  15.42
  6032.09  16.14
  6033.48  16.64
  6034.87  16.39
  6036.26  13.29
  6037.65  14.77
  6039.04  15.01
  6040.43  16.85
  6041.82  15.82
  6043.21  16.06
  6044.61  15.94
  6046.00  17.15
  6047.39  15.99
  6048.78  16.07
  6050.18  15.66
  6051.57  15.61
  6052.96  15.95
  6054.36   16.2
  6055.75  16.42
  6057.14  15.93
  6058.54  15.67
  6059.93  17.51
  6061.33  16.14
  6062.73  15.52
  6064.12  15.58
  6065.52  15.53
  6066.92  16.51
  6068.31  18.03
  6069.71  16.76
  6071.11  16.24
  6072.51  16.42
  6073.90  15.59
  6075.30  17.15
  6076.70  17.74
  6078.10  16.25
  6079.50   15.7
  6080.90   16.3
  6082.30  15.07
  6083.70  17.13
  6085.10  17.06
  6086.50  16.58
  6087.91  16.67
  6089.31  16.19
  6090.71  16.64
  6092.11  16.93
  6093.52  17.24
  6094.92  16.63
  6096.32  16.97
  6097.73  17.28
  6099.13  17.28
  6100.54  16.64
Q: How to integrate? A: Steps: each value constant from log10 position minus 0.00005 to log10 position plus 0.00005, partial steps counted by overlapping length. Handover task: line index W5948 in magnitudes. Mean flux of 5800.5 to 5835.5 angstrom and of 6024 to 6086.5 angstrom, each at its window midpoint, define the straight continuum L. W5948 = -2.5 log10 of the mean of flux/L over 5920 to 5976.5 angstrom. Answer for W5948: 0.29 mag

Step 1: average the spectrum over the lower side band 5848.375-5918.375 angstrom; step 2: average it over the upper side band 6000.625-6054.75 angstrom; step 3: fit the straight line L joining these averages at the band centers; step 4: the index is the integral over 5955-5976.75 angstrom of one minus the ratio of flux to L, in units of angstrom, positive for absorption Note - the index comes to 2.1 angstrom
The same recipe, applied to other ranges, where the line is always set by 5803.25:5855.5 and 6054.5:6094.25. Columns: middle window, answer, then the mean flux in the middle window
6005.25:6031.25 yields 2.23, 14.8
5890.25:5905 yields 7.49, 7.76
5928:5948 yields 3.79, 12.9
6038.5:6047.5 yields 0.10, 16.1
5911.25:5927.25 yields 4.23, 11.7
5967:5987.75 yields 4.27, 12.8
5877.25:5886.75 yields 3.09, 10.6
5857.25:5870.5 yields 2.09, 13.2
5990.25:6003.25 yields 1.66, 14.1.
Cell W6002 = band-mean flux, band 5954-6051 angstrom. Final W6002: 14.1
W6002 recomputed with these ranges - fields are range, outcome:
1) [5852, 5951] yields 11.3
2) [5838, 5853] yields 14.9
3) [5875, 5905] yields 8.73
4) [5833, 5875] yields 14.1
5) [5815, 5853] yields 15.3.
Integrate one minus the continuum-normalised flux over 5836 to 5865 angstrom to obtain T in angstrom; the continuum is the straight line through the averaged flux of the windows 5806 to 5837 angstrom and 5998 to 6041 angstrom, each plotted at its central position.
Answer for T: 2.6 angstrom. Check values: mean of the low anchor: 15.9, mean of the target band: 14.4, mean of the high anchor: 15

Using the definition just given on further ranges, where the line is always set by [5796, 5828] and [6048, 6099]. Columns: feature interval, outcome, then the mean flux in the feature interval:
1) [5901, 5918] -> 5.6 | 11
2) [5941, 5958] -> 4.3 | 12.2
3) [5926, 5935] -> 2.3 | 12.1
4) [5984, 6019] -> 4.8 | 14.1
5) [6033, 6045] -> 0.6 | 15.6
